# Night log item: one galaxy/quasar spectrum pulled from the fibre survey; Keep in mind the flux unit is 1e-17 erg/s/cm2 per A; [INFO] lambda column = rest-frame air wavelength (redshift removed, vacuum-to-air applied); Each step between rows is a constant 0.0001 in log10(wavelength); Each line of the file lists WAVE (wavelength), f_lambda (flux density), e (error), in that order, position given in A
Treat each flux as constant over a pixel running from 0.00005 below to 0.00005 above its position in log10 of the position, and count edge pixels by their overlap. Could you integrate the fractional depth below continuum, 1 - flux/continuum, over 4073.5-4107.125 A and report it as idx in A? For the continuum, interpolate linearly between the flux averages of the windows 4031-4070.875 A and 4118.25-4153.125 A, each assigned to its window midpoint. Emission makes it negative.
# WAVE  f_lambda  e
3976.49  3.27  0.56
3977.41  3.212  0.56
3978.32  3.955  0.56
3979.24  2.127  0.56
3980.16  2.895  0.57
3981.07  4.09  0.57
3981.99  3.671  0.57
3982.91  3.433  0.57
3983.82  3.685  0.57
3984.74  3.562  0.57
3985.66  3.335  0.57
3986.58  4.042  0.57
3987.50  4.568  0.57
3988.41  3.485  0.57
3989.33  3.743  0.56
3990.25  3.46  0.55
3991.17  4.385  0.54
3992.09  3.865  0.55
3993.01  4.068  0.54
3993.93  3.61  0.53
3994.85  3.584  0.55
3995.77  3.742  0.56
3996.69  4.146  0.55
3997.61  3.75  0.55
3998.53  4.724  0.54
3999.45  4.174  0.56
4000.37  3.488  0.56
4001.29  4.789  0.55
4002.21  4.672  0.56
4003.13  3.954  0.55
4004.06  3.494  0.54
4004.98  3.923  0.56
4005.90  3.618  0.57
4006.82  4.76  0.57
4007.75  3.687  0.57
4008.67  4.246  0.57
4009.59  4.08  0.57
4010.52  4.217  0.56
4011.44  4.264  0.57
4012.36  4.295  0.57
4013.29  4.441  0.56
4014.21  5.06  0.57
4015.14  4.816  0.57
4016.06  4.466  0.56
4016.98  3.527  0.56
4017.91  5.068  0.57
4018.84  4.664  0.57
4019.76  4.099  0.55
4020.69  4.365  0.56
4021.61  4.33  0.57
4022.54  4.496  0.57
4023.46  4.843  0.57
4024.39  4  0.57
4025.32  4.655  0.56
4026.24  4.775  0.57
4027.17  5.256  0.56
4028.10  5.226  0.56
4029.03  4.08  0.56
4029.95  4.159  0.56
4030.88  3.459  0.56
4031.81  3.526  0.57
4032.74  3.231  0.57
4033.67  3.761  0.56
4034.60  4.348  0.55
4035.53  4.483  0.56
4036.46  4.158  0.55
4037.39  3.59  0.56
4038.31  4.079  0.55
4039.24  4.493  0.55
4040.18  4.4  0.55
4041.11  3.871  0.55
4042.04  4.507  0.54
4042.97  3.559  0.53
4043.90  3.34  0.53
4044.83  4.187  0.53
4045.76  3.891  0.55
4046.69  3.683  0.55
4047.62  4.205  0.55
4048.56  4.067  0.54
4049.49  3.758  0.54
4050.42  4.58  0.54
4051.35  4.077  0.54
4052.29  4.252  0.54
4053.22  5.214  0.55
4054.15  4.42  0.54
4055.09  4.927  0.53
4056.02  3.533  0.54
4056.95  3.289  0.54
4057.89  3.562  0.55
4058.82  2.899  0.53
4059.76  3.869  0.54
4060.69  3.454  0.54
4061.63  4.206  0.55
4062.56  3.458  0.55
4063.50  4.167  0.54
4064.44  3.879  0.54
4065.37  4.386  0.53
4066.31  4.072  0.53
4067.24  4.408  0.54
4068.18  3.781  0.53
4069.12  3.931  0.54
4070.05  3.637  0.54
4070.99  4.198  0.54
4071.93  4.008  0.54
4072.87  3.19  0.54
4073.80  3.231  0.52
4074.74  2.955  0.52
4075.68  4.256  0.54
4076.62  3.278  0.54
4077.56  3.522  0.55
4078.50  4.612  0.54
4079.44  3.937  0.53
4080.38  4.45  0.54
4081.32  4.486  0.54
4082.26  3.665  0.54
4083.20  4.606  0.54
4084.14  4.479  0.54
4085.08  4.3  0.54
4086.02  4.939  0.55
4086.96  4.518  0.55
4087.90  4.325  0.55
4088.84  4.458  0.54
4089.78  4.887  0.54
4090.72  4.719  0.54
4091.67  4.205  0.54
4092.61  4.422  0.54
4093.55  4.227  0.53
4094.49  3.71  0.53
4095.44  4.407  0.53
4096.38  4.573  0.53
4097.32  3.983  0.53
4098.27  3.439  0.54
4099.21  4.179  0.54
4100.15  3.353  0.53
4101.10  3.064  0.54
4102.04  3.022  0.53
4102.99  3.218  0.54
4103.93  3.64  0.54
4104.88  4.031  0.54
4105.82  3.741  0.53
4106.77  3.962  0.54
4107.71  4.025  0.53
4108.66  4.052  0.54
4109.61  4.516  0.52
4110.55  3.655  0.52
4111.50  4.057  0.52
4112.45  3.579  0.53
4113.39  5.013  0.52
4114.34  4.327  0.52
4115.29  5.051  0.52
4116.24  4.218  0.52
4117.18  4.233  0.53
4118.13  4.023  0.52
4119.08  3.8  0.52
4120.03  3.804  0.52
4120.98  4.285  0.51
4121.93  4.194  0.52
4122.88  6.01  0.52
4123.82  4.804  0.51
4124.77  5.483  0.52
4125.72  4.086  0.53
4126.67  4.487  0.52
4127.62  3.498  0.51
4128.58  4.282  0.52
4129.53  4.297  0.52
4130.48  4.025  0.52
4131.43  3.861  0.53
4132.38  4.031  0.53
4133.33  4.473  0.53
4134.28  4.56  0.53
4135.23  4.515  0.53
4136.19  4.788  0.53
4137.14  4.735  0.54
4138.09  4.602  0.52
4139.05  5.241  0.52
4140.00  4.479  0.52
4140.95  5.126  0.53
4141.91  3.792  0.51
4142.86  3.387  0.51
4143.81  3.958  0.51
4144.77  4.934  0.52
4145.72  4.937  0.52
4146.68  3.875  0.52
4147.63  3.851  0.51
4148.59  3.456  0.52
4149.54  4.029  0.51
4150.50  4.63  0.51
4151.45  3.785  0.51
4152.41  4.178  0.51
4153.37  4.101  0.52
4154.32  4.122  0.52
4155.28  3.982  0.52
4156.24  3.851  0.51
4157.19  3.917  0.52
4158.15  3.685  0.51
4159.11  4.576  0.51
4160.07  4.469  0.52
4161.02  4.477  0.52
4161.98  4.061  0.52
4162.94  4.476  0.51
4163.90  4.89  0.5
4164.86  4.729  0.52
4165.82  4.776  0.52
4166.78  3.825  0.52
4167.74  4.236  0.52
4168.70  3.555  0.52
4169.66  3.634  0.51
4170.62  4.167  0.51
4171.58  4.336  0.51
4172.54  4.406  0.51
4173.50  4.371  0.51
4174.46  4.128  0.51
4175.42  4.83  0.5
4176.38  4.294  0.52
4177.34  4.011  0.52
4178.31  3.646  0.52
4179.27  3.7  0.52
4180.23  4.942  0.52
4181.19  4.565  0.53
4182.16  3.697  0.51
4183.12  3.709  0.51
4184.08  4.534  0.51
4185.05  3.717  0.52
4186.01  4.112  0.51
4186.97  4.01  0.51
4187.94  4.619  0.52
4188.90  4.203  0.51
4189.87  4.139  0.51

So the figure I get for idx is 0.94 A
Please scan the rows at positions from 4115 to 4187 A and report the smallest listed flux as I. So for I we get 3.387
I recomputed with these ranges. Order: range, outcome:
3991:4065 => 2.899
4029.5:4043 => 3.231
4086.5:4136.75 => 3.022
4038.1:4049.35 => 3.34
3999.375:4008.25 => 3.488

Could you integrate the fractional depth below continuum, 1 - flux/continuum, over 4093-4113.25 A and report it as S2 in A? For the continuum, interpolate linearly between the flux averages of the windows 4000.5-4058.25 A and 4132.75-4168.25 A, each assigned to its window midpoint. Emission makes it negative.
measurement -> 2.0 A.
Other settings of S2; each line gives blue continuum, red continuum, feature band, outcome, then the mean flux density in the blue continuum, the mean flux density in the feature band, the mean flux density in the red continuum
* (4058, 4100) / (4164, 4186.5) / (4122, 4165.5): -2.19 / 4.04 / 4.35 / 4.18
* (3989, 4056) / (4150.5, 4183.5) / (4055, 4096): 1.53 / 4.18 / 4.03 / 4.19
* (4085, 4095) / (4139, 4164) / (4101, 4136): 1.19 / 4.43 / 4.18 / 4.21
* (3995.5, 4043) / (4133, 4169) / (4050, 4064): 0.86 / 4.24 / 3.99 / 4.29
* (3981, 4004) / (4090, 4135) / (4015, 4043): -2.04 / 3.91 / 4.27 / 4.15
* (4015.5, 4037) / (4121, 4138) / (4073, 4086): 1.18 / 4.3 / 4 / 4.48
